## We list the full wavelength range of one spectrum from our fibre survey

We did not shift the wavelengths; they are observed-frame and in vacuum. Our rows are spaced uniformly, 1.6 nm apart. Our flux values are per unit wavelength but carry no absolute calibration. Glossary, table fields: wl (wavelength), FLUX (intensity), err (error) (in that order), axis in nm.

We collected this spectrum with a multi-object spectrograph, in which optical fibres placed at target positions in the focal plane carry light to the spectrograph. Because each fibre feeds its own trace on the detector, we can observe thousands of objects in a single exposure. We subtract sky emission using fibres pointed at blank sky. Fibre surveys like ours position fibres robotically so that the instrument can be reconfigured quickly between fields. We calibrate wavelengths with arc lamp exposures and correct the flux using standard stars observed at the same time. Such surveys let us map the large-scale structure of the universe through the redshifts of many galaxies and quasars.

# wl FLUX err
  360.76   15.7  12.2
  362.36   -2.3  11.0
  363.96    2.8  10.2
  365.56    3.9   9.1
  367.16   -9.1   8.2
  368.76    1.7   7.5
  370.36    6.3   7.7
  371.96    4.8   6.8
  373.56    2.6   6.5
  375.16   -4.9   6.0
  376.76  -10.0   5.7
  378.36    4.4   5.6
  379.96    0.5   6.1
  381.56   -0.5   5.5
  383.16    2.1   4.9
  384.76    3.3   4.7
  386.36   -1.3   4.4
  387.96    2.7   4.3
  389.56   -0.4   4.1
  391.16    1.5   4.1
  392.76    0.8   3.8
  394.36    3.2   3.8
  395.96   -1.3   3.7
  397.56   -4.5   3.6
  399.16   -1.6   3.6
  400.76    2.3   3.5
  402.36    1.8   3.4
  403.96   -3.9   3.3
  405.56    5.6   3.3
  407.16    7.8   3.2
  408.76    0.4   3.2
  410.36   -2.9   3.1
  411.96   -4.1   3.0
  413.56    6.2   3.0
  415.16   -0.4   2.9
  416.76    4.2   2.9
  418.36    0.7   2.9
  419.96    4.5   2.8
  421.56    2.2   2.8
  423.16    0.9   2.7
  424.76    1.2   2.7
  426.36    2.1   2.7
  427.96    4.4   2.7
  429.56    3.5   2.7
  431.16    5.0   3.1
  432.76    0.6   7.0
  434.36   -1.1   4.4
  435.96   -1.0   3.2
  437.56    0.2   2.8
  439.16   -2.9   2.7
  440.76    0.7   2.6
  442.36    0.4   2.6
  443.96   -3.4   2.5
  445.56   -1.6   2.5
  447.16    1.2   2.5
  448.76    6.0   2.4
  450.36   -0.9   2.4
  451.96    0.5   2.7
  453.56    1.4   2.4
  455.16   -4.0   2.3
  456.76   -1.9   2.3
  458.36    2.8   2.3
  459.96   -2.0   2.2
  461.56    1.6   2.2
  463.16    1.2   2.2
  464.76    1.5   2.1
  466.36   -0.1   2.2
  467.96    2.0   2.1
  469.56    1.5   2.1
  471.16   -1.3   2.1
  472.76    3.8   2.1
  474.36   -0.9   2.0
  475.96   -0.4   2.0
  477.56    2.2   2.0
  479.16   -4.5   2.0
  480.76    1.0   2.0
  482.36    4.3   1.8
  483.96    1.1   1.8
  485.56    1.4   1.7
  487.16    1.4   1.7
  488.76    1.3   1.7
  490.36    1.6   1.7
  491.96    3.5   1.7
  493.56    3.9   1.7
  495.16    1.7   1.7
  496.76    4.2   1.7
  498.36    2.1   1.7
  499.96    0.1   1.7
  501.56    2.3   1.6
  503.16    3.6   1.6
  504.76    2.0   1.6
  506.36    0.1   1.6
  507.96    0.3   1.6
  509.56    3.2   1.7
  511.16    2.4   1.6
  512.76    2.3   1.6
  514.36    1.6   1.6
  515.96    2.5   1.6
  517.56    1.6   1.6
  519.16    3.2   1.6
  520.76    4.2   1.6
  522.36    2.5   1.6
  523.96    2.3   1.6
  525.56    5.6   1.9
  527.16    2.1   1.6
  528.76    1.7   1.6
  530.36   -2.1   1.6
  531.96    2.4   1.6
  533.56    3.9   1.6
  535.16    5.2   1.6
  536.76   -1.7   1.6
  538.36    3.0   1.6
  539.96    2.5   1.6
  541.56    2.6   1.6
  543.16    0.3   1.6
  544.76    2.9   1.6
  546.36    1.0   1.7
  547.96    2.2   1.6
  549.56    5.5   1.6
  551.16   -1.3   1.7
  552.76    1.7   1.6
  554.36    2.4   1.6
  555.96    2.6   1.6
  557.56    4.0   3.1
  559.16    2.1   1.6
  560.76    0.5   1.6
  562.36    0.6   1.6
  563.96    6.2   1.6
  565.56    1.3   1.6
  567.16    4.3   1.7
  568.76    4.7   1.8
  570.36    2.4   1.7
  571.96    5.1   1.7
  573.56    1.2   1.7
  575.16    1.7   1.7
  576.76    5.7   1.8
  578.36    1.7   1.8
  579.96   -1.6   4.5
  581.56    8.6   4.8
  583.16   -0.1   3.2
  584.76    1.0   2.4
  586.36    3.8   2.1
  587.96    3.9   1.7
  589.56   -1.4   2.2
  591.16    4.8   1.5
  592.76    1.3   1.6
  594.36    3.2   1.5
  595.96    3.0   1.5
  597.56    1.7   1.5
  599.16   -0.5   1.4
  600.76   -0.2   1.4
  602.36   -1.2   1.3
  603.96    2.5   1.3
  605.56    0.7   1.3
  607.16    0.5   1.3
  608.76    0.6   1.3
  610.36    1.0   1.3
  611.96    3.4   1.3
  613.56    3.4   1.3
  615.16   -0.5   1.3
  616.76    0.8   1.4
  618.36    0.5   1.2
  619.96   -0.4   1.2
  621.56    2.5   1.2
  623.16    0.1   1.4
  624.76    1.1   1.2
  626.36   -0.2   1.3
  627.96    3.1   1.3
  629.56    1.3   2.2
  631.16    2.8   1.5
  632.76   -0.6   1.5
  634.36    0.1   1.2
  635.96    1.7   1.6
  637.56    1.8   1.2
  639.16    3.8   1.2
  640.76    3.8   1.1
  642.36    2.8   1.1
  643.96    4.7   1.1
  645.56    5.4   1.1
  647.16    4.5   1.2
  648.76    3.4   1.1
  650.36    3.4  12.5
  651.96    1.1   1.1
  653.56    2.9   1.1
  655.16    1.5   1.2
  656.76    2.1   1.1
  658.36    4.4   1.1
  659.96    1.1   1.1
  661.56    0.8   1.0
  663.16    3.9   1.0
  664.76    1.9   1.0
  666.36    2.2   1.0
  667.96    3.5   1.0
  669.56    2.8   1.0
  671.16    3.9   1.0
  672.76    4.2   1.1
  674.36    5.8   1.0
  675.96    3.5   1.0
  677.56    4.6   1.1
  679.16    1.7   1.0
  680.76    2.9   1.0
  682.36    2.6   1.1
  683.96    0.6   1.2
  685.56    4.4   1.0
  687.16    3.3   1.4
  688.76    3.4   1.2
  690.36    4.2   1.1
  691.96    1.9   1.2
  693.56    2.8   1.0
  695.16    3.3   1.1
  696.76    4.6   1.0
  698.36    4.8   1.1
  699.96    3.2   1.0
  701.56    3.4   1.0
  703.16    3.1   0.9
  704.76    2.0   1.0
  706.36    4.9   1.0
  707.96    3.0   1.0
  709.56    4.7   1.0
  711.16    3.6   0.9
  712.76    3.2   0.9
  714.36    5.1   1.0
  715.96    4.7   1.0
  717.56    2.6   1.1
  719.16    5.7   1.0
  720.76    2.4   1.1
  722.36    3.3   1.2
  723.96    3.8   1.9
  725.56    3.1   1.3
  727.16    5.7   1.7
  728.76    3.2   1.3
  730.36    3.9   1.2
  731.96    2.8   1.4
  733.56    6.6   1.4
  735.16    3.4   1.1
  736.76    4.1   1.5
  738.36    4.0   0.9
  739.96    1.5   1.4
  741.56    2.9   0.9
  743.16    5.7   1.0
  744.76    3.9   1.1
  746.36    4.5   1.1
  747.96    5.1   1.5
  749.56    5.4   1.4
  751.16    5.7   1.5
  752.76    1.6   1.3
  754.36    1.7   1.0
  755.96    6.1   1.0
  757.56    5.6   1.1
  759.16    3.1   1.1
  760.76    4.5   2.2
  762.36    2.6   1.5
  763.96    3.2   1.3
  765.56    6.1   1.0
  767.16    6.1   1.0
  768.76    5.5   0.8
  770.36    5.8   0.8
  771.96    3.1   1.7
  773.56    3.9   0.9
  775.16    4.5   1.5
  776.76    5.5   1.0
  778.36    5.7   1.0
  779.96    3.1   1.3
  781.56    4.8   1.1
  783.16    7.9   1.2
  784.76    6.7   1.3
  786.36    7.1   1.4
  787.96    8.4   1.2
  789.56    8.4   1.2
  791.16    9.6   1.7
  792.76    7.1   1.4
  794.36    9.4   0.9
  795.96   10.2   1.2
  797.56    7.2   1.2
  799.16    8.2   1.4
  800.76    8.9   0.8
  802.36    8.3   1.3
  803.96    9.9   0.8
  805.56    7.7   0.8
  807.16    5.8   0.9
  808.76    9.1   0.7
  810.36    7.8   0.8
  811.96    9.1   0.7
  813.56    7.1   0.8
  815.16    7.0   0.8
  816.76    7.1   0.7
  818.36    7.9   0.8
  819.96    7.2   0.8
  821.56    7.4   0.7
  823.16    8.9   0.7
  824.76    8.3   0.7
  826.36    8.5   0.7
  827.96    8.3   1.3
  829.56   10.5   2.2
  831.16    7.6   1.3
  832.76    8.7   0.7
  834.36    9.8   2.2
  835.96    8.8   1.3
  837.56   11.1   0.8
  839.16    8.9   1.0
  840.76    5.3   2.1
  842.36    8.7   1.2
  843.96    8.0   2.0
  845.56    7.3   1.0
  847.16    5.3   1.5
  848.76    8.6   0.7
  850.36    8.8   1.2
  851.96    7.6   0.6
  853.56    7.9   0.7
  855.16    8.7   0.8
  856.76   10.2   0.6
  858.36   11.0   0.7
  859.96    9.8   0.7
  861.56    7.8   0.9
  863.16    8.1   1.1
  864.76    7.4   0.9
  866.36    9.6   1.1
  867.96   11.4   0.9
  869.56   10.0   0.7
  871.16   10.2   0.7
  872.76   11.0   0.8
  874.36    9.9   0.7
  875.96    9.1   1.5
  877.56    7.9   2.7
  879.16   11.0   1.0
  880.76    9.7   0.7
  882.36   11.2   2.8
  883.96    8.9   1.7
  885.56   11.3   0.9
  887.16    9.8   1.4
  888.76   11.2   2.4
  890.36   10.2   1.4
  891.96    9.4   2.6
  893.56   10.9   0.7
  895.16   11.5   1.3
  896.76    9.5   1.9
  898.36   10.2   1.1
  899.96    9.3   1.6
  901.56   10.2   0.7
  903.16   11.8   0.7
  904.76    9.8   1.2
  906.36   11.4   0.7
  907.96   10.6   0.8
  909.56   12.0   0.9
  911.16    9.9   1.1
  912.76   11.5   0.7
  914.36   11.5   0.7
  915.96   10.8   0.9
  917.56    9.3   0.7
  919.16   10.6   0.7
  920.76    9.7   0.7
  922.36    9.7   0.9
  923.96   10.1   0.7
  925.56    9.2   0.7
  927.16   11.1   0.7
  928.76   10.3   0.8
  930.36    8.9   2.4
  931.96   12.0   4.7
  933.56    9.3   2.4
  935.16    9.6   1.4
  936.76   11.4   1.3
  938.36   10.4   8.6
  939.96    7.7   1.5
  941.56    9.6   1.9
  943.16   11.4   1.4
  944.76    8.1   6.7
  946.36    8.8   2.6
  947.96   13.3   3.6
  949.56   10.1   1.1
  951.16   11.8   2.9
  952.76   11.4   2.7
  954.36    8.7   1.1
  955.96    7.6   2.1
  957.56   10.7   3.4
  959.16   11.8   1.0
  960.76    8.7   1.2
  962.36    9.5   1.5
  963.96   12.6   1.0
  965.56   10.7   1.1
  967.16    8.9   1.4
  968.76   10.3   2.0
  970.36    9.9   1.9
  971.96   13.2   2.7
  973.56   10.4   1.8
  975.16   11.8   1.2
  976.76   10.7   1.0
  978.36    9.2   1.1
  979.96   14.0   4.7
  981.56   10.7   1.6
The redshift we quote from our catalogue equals 0.97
